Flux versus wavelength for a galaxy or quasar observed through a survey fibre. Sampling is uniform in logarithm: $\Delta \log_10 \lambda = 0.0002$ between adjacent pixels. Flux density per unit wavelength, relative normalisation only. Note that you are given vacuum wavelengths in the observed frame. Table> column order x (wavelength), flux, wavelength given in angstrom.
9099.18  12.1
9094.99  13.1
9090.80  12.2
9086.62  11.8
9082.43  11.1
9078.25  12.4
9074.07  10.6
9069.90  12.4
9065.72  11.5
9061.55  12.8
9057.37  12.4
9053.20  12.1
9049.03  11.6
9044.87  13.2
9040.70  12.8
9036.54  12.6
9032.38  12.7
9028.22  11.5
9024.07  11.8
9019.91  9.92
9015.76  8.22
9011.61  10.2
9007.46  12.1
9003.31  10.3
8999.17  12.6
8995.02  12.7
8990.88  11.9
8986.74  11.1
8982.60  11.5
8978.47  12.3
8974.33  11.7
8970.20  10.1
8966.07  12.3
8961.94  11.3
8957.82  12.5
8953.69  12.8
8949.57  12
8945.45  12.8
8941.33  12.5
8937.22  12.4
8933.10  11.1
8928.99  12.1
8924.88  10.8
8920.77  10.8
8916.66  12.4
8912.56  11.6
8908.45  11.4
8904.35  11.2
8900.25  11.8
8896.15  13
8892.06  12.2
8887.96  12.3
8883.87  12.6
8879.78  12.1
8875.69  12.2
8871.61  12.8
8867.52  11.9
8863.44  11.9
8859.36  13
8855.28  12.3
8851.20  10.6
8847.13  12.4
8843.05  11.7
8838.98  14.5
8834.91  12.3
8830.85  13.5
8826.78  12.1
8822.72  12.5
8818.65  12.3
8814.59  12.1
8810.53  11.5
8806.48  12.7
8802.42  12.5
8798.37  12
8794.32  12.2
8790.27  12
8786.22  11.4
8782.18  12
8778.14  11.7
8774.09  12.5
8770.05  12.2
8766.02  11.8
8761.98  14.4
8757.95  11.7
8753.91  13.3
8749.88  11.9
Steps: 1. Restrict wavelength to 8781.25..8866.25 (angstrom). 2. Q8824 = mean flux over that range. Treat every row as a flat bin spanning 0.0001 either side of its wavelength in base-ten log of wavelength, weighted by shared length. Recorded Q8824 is 12.3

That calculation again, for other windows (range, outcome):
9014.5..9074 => 11.8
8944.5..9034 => 11.5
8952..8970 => 12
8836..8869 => 12.3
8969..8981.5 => 11.5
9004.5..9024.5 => 10.3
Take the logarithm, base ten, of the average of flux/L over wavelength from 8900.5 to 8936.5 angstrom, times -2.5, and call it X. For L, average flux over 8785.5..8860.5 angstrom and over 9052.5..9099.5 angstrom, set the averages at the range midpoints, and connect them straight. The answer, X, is 0.07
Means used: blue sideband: 12.3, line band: 11.5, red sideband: 12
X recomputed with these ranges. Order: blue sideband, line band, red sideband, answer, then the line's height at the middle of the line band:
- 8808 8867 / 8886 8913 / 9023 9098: 0.03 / 12.3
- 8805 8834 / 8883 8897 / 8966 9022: -0.05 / 11.9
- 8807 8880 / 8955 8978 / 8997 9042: 0.00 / 11.6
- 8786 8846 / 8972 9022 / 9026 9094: 0.09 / 12.2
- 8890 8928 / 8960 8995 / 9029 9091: 0.03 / 11.9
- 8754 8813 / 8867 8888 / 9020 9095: -0.02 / 12.2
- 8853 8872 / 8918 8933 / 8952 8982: 0.07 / 12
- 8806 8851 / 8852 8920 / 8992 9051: 0.01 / 12.2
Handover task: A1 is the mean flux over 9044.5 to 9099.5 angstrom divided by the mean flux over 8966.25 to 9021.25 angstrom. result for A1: 1.08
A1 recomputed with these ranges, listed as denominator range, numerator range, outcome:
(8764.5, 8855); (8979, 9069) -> 0.96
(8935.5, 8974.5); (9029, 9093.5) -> 1.01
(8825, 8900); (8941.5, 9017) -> 0.94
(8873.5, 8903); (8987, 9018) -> 0.91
